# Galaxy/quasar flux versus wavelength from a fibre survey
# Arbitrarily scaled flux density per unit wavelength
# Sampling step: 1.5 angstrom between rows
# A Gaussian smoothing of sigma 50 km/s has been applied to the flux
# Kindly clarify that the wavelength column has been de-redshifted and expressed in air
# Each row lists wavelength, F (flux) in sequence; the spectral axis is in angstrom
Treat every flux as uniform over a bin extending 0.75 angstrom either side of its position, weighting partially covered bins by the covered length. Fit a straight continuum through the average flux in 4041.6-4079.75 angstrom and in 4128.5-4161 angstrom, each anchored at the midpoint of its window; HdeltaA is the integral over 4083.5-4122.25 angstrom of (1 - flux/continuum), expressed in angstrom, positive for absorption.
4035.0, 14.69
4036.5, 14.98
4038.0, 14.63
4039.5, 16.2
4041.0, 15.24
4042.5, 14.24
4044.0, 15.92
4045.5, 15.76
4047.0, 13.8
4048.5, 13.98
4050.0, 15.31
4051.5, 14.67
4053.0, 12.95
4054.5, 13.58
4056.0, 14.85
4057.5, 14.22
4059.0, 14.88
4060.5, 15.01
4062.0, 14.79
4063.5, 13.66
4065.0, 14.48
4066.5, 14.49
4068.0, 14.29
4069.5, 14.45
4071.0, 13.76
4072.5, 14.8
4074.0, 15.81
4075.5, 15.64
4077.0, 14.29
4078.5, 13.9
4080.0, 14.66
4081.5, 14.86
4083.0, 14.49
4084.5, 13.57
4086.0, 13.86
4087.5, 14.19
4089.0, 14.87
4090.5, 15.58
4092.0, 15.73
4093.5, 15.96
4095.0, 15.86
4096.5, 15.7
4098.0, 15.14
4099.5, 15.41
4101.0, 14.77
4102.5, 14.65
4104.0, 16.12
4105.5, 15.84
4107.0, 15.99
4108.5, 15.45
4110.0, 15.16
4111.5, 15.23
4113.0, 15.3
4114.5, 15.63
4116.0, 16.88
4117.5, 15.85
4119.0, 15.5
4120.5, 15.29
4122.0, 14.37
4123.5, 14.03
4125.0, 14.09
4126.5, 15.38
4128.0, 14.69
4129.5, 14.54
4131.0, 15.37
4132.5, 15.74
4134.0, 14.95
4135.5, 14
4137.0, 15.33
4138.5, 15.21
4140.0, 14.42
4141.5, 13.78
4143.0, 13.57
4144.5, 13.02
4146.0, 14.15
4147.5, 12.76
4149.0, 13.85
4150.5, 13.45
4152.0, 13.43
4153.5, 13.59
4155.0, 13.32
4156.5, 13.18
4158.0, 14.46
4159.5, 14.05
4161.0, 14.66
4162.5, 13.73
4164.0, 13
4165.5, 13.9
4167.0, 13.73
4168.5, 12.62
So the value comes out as -2.6 angstrom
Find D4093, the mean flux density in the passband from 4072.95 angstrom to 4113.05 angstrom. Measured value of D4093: 15.1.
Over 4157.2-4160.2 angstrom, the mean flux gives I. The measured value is 14.2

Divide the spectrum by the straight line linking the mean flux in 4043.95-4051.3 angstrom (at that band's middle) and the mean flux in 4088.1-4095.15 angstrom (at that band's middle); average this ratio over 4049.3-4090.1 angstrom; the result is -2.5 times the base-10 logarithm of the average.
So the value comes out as 0.05 mag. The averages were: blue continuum 14.8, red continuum 15.5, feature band 14.5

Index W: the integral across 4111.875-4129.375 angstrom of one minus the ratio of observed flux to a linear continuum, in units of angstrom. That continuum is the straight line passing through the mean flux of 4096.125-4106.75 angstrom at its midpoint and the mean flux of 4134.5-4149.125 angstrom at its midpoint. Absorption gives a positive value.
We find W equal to -0.5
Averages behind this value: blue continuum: 15.4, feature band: 15.2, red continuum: 14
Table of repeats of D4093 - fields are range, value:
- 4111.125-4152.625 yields 14.6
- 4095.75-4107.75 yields 15.5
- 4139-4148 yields 13.7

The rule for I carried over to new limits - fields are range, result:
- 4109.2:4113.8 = 15.2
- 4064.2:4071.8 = 14.3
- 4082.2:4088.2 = 14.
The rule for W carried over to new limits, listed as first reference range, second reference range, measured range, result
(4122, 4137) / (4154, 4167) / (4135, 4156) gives 0.62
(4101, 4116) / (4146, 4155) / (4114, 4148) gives -0.71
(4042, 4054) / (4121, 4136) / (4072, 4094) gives -0.24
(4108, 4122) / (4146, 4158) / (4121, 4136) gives 0.04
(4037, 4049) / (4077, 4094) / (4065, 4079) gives 0.15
